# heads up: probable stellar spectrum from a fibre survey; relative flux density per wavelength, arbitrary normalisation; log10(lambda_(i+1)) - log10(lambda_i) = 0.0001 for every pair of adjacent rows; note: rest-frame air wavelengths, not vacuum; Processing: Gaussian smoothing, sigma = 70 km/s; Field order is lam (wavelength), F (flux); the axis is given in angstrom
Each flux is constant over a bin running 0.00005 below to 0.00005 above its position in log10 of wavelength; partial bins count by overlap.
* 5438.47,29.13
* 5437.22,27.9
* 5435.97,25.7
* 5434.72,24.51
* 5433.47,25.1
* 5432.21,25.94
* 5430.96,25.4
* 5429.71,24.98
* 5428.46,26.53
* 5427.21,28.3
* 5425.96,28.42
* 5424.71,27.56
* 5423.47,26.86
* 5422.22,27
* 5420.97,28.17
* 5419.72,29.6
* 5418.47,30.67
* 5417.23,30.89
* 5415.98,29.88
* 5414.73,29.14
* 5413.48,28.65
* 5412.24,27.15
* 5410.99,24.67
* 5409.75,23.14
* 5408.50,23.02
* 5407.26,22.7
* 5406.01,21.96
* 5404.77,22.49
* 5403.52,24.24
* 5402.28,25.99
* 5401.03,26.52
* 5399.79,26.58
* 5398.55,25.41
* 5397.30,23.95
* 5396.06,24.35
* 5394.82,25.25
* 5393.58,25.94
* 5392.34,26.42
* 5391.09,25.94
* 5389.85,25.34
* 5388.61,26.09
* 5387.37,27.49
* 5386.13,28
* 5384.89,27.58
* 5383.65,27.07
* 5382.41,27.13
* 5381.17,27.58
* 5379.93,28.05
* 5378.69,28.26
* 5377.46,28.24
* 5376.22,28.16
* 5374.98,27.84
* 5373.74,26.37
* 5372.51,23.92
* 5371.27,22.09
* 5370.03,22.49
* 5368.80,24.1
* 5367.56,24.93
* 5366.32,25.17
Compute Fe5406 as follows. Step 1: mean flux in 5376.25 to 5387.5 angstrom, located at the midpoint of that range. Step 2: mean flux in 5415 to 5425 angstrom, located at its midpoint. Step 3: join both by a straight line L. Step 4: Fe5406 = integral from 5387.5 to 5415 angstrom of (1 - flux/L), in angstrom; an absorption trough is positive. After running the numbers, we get 3.0 angstrom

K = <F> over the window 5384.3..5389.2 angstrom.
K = 27.3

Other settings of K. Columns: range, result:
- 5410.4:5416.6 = 27.9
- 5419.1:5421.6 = 28.8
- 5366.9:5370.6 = 23.9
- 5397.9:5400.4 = 25.9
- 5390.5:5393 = 26.1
